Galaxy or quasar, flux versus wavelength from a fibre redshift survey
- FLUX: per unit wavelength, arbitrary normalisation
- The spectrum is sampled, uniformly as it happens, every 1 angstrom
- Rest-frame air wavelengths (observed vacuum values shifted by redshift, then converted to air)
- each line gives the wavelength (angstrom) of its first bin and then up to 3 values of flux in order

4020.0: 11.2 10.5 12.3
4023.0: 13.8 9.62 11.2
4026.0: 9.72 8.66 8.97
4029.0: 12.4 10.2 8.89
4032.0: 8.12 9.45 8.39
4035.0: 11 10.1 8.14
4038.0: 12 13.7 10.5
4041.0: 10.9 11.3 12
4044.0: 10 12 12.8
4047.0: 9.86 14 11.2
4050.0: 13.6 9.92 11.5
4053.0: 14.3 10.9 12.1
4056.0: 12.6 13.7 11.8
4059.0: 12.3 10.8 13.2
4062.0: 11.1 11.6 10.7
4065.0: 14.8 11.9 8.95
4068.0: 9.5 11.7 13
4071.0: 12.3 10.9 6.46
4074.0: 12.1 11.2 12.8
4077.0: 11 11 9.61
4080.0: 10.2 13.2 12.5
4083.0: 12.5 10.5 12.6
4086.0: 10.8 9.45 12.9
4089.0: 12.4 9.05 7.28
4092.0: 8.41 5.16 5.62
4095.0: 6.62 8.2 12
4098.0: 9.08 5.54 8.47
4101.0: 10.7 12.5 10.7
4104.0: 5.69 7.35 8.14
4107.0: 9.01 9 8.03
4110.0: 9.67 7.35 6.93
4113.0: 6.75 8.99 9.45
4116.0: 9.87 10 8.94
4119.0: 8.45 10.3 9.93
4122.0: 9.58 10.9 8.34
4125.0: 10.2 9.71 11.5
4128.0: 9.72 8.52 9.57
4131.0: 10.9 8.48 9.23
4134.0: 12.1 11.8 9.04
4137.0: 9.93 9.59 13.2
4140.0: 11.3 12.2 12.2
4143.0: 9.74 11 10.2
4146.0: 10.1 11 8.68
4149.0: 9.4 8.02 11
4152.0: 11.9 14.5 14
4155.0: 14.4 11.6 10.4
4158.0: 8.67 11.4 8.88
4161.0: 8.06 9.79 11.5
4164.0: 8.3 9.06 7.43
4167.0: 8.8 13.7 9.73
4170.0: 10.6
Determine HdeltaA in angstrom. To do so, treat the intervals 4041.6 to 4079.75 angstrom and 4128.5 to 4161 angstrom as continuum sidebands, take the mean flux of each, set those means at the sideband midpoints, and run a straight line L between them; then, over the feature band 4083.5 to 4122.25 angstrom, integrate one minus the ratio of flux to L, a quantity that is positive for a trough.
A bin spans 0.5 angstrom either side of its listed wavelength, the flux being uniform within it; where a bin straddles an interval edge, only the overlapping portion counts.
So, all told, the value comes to 7.4 angstrom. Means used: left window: 11.6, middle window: 9.01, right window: 10.7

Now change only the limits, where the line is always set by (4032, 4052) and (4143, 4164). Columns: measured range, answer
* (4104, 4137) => 4.59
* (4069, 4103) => 2.09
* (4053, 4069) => -1.23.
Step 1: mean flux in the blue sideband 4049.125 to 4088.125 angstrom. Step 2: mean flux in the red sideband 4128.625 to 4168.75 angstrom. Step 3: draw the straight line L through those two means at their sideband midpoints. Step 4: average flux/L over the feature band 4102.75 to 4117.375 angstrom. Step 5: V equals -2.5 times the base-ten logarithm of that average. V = 0.29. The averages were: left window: 11.6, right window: 10.5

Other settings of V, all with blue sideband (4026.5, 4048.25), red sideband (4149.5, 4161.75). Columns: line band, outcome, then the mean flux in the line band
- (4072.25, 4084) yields -0.04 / 11.1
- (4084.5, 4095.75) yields 0.18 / 9.1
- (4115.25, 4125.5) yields 0.13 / 9.65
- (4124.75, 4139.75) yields 0.07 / 10.3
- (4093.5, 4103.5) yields 0.21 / 8.94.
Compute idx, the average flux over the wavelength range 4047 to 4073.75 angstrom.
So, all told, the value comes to 11.7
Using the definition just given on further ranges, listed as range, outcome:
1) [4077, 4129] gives 9.43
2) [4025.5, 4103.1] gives 10.7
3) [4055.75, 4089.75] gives 11.5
